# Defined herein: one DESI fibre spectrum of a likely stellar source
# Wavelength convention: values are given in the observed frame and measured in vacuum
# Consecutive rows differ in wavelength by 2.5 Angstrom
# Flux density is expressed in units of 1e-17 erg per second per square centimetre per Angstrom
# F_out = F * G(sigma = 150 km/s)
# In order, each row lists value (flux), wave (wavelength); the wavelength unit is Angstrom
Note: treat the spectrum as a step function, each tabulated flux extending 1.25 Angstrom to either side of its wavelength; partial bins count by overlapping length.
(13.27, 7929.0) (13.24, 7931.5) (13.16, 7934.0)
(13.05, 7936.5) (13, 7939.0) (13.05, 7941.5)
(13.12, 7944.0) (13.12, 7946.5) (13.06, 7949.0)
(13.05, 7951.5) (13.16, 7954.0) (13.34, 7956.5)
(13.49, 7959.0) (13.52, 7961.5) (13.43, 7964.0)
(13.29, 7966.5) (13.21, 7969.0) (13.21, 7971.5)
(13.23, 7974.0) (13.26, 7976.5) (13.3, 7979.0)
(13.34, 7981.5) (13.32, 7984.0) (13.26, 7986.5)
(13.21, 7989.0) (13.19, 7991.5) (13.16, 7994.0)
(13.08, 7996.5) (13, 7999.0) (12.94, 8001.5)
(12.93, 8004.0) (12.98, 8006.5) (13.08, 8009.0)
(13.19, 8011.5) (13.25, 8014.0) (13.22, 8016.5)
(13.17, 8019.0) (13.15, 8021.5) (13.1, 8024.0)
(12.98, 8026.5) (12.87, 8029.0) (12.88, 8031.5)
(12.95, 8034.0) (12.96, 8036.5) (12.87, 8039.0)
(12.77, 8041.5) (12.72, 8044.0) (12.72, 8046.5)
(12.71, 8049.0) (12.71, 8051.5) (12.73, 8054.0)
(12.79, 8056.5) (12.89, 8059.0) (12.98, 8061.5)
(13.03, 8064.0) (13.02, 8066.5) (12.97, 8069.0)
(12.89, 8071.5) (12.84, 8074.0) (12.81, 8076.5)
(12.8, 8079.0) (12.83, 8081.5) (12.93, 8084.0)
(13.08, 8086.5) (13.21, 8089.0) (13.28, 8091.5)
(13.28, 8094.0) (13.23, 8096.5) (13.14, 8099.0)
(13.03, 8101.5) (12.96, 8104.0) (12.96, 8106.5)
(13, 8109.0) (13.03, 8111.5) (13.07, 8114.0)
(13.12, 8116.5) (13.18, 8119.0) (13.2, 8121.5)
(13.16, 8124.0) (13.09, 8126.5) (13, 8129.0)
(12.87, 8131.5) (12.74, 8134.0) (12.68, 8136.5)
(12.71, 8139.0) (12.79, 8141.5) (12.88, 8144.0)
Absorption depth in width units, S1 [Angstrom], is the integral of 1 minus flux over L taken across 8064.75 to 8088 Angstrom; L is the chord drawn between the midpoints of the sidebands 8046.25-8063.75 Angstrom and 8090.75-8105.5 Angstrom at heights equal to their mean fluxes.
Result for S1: 0.1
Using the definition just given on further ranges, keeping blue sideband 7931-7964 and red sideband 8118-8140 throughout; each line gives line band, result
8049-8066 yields 0.26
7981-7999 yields -0.09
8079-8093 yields -0.03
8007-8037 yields 0.06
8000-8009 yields 0.10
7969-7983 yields -0.12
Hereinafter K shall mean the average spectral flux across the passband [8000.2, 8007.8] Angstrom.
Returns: 13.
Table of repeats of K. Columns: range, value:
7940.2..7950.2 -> 13.1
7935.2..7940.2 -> 13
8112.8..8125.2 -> 13.1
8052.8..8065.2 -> 12.9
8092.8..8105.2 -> 13.1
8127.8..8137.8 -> 12.8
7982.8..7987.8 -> 13.3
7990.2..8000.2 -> 13.1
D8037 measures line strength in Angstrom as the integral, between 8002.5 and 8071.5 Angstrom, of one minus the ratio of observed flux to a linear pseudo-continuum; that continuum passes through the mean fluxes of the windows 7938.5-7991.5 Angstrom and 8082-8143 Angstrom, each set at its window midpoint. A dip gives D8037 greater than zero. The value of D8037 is 1.0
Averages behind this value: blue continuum 13.2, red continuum 13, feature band 12.9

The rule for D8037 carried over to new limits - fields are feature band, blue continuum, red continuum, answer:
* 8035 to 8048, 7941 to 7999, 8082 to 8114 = 0.3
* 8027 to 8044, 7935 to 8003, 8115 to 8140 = 0.3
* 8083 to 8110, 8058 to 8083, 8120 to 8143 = -0.4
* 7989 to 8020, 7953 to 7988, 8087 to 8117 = 0.4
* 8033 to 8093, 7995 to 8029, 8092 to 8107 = 0.9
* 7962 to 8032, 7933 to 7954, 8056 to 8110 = -0.6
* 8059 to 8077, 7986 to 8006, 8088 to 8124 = 0.2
